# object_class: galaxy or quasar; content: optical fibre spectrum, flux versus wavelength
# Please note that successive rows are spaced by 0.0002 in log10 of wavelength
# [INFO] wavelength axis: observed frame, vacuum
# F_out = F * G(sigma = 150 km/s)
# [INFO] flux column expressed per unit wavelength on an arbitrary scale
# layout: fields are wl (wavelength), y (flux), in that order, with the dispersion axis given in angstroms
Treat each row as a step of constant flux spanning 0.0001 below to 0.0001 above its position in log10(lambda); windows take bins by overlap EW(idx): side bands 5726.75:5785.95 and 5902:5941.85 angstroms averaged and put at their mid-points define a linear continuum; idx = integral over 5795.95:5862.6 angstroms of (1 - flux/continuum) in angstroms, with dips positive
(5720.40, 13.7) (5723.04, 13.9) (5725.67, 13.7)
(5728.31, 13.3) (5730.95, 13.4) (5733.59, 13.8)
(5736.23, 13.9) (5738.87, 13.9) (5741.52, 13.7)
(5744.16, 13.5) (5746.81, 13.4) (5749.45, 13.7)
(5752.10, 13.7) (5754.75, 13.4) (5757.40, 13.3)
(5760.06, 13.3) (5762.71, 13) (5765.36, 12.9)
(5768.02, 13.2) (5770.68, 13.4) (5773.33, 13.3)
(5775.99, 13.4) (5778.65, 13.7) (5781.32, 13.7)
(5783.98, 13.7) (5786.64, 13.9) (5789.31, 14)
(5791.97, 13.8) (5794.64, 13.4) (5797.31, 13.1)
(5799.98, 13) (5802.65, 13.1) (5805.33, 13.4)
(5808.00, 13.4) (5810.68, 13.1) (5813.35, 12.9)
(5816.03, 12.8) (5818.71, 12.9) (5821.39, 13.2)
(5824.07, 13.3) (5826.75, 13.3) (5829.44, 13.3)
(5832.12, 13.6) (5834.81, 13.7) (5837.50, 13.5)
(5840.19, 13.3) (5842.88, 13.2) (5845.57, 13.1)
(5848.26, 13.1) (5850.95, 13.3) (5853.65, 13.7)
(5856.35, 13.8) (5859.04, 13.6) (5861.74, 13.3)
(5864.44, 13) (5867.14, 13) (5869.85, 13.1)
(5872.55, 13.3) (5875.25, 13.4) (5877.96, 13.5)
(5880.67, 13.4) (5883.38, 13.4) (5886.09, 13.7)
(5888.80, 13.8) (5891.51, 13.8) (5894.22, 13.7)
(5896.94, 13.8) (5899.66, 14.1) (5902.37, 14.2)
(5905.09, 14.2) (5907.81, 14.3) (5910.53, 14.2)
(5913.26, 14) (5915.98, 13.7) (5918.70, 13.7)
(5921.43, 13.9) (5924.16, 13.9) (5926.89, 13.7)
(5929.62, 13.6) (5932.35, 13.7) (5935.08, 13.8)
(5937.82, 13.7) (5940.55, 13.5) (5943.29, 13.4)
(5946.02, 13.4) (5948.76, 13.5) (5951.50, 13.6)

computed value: 1.8 angstroms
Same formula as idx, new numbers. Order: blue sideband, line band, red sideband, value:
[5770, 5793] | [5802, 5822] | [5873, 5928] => 0.9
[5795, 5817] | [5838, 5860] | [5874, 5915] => 0.1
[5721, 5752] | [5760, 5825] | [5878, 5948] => 1.8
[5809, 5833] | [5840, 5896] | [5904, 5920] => 0.8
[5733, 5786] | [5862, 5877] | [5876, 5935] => 0.6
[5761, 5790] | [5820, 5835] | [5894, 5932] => 0.3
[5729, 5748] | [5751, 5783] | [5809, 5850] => 0.4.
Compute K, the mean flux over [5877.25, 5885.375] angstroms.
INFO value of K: 13.4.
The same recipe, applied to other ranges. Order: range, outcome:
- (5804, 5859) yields 13.3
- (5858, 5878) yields 13.3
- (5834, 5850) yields 13.3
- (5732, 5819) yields 13.4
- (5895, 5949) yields 13.8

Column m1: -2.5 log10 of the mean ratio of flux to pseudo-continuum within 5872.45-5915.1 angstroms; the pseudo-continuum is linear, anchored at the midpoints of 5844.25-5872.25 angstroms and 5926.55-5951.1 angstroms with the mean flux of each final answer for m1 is -0.031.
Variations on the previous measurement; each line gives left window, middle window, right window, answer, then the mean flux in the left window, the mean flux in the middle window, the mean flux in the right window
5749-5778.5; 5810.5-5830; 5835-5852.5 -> 0.02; 13.3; 13.1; 13.3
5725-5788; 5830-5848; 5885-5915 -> 0.03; 13.5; 13.4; 14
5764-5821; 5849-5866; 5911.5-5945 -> 0.01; 13.3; 13.4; 13.7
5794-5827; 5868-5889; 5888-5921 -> 0.03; 13.1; 13.4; 14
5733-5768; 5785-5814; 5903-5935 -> 0.02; 13.5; 13.4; 13.9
